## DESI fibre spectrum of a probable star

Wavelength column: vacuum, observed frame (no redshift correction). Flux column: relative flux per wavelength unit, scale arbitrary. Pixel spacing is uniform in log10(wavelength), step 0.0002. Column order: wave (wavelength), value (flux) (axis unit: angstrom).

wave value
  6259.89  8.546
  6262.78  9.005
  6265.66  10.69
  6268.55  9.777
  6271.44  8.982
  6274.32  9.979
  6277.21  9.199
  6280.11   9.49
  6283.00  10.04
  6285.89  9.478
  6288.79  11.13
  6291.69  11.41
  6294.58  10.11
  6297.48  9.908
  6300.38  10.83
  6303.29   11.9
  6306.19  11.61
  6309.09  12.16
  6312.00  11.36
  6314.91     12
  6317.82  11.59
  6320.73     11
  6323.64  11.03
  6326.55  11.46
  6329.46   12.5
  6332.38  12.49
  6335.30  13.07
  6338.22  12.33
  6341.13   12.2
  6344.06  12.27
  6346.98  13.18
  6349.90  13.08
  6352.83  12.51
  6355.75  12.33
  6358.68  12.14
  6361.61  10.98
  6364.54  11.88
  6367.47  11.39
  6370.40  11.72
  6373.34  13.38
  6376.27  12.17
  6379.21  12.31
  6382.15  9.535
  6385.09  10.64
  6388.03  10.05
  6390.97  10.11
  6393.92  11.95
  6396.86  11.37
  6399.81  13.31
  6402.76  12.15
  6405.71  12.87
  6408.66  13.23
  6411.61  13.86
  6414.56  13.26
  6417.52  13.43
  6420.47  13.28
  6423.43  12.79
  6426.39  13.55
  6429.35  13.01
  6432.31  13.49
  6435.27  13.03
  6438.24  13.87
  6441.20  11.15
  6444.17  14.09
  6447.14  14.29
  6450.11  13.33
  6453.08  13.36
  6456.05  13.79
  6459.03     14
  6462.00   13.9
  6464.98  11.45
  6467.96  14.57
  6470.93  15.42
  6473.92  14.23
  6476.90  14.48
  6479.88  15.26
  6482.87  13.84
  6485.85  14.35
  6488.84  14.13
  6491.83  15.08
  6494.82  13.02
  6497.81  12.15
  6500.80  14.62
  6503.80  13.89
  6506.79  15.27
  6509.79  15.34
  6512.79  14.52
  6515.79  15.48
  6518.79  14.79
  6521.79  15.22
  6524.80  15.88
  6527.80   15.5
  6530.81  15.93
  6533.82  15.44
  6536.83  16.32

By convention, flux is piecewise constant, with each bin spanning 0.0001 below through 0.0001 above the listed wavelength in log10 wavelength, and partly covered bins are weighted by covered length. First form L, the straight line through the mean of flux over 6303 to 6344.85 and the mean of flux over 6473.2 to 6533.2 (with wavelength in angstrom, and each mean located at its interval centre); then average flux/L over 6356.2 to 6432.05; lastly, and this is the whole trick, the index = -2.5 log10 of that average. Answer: 0.07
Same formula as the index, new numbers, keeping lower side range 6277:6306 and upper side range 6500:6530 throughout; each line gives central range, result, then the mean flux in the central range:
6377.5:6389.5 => 0.16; 10.7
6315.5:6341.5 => -0.07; 12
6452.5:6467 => 0.05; 13.3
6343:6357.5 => -0.09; 12.7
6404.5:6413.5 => -0.04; 13.3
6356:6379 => 0.00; 12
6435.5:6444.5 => 0.05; 12.9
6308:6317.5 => -0.09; 11.8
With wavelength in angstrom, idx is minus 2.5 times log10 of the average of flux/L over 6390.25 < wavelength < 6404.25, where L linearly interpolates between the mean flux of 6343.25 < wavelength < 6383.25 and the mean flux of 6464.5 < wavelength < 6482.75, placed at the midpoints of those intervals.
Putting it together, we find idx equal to 0.08 mag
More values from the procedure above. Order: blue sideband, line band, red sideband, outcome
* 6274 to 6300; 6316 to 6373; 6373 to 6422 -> -0.086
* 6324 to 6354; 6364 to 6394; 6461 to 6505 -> 0.140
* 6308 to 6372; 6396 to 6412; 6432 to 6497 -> 0.015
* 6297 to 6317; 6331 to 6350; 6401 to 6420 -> -0.054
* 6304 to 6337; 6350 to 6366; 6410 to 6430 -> 0.030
